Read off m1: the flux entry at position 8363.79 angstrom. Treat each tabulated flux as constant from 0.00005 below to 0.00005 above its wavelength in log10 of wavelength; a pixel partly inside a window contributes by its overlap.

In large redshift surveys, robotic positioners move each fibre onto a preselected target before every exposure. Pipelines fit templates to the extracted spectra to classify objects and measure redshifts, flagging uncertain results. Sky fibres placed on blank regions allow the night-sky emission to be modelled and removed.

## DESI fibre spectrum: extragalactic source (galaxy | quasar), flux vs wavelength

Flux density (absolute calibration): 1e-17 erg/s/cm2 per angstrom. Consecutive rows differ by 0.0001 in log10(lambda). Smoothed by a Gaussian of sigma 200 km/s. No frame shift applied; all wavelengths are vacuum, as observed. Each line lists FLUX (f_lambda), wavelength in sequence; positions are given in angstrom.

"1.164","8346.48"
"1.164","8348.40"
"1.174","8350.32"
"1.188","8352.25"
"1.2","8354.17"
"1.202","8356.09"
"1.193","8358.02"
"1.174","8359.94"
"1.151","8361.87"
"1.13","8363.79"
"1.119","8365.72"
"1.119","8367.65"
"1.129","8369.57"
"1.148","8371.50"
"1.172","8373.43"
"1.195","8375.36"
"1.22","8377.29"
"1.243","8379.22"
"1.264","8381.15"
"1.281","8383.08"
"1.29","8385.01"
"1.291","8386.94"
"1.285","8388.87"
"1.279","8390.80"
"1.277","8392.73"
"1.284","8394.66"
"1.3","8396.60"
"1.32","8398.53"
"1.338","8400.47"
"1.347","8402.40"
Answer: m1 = 1.13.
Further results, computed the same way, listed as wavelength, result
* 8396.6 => 1.3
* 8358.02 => 1.193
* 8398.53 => 1.32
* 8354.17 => 1.2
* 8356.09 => 1.202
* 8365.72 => 1.119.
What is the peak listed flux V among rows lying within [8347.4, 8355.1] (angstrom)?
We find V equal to 1.2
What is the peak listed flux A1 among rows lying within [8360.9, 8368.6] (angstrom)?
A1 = 1.151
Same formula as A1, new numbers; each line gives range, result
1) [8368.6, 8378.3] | 1.22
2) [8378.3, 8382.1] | 1.264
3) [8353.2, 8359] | 1.202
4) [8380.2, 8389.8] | 1.291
